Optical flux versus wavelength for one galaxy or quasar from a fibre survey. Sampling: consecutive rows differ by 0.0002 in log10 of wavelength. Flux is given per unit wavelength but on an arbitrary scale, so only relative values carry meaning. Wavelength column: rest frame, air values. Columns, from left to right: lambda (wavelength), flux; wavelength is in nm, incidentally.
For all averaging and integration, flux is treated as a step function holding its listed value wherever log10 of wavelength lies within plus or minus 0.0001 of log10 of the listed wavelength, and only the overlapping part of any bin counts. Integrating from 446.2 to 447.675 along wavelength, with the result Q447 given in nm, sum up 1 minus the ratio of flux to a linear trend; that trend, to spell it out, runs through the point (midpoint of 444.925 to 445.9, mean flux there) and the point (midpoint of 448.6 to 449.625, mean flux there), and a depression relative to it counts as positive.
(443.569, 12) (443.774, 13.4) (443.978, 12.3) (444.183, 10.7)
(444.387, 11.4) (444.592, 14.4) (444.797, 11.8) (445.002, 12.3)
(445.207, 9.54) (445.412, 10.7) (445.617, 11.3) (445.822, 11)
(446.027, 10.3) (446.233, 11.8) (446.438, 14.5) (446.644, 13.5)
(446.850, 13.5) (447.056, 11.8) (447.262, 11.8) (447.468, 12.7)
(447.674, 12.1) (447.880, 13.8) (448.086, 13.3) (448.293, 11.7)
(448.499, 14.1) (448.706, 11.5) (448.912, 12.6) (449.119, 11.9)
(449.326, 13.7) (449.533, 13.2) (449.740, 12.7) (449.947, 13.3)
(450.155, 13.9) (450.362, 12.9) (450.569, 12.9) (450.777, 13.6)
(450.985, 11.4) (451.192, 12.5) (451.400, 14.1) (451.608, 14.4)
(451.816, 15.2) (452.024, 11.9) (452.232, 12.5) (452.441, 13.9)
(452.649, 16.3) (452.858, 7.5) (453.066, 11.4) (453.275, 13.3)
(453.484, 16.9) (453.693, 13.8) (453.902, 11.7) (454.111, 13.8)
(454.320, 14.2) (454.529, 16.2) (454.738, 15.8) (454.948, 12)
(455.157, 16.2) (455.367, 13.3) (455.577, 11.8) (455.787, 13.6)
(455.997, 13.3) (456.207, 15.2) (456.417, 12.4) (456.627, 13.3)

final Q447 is -0.15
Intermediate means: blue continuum 10.9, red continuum 12.6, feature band 12.8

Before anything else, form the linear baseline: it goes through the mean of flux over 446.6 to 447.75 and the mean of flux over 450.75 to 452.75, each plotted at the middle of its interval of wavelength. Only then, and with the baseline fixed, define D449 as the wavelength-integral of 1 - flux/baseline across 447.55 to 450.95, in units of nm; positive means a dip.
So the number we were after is 0.02 nm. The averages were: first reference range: 12.5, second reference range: 13.6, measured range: 12.9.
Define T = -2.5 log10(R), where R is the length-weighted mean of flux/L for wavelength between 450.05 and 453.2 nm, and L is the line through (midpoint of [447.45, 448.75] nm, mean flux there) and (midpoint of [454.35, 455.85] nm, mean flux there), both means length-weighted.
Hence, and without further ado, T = 0.04 mag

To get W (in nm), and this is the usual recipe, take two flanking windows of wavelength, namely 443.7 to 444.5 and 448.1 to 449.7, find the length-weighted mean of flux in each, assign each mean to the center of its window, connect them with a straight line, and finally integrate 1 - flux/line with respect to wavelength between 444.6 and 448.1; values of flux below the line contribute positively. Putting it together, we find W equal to 0.05 nm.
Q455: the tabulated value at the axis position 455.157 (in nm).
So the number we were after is 16.2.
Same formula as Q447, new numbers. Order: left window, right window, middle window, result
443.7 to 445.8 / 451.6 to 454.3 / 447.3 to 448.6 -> -0.06 nm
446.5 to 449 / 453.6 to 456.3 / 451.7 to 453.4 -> 0.09 nm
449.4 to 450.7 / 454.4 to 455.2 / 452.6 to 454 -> 0.15 nm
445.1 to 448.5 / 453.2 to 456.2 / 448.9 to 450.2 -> -0.02 nm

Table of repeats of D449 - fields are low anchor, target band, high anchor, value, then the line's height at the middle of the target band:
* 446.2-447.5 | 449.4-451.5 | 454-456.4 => 0.05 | 13.4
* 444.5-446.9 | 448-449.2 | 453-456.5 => 0.01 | 12.6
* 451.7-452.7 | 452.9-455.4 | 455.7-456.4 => -0.01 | 13.8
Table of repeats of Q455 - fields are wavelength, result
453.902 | 11.7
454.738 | 15.8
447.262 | 11.8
